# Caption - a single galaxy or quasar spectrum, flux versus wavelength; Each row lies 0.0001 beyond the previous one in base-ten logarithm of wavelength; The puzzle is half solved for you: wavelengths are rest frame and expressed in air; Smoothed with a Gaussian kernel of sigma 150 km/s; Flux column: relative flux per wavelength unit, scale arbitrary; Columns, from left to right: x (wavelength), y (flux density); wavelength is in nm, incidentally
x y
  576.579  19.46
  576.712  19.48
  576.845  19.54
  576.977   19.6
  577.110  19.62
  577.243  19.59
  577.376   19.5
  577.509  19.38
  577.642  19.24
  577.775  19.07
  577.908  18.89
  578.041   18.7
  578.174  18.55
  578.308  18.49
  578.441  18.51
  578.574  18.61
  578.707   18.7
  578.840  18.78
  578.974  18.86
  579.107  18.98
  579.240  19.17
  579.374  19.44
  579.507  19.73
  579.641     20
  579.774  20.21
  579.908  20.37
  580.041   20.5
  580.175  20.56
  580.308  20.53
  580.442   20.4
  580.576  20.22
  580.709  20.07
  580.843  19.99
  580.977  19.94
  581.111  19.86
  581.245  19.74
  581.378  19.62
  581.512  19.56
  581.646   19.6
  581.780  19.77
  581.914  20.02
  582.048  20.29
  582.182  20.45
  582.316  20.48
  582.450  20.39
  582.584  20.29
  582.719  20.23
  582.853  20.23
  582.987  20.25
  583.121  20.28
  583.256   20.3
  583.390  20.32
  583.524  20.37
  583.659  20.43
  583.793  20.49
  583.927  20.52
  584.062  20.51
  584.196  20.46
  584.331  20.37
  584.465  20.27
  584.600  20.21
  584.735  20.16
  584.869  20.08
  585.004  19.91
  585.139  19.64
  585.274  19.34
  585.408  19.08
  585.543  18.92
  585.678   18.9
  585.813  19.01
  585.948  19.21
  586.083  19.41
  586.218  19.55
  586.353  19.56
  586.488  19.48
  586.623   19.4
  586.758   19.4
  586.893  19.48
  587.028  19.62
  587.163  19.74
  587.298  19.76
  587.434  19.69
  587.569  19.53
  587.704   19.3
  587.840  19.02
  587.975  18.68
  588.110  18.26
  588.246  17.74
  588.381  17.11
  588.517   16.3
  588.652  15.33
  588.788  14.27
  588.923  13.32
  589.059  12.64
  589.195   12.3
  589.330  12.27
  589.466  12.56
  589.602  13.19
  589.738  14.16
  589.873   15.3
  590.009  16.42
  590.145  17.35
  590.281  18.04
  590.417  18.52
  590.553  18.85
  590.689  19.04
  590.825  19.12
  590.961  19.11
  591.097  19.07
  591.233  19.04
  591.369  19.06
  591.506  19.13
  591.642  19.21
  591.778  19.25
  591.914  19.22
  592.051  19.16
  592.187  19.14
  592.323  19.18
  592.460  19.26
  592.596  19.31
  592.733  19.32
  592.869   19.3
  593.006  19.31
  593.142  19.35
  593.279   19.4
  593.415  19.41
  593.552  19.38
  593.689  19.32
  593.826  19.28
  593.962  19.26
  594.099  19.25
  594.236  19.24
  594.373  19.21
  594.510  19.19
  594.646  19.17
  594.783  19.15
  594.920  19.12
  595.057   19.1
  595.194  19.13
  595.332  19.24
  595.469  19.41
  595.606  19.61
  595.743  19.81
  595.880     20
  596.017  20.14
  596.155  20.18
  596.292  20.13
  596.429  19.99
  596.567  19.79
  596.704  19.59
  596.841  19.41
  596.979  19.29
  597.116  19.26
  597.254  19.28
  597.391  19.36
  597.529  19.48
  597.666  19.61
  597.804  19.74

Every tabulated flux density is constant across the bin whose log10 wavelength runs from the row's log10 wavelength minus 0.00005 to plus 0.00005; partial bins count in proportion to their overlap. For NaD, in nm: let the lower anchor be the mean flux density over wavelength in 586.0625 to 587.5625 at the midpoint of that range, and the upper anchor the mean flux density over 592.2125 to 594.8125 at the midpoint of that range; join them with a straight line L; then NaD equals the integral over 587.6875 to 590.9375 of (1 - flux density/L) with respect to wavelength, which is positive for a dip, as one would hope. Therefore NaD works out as 0.54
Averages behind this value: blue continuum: 19.6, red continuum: 19.3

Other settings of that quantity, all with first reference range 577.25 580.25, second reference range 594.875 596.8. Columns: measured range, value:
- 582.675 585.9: -0.098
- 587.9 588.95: 0.161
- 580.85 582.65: -0.060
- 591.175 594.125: 0.051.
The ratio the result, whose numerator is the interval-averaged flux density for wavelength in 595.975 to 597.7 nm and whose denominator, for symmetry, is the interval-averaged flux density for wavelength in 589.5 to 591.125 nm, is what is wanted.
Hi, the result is 1.14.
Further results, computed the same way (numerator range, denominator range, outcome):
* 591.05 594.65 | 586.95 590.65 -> 1.15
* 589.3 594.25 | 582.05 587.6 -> 0.92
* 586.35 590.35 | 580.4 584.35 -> 0.84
